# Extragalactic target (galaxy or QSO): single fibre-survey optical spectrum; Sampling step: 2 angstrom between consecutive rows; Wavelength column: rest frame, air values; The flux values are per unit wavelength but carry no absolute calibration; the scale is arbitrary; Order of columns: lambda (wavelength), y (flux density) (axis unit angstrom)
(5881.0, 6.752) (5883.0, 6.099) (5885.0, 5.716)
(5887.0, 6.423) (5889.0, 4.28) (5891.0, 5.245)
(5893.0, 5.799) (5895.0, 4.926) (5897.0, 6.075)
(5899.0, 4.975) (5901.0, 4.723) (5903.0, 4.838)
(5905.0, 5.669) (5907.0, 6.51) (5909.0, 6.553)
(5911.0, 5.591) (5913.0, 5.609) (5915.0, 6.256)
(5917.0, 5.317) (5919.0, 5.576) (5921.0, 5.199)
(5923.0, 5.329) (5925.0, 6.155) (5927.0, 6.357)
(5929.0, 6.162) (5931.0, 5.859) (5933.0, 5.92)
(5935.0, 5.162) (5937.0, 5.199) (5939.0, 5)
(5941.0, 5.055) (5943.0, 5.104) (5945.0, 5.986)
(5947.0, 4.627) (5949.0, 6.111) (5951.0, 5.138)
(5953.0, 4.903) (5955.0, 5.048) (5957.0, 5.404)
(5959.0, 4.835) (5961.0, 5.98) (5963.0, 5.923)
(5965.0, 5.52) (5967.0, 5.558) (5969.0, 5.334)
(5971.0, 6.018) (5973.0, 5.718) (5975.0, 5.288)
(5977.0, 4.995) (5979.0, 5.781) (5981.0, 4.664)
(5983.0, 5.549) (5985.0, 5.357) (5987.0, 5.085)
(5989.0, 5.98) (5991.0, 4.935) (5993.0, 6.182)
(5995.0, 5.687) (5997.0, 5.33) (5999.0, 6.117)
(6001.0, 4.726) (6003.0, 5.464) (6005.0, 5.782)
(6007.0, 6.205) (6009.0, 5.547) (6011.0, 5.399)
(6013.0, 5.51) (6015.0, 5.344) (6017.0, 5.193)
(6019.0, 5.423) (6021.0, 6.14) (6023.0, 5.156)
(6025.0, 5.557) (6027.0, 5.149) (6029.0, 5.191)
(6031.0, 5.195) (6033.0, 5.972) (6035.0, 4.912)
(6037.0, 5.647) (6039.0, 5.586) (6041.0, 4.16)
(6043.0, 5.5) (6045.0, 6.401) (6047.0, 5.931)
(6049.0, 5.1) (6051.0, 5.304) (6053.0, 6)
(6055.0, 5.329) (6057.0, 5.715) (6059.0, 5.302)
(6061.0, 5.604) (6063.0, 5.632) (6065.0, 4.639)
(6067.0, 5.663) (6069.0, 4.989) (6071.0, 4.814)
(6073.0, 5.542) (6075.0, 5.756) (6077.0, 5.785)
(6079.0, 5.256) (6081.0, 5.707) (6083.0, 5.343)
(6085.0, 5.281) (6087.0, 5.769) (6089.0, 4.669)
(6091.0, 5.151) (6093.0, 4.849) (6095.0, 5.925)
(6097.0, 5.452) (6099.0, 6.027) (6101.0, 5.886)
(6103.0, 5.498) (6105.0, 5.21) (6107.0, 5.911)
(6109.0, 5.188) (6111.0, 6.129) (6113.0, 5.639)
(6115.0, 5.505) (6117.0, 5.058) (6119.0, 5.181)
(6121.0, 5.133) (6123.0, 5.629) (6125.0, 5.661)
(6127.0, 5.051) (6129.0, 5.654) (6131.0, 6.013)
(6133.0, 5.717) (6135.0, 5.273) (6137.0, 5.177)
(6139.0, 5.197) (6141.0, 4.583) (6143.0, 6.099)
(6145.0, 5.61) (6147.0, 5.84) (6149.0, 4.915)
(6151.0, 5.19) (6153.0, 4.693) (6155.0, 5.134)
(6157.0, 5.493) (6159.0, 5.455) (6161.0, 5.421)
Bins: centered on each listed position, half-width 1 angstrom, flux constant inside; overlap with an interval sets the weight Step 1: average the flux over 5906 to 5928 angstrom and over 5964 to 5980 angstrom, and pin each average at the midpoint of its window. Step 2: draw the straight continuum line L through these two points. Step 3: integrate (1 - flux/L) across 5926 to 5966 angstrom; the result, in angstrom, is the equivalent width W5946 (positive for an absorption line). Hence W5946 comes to 1.5 angstrom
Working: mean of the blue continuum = 5.86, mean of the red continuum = 5.53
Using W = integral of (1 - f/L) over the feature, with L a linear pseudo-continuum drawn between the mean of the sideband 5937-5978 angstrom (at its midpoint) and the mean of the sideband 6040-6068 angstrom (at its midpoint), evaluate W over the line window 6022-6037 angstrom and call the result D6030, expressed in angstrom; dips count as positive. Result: 0.3 angstrom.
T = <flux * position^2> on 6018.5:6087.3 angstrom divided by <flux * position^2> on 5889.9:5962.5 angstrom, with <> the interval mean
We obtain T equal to 1.0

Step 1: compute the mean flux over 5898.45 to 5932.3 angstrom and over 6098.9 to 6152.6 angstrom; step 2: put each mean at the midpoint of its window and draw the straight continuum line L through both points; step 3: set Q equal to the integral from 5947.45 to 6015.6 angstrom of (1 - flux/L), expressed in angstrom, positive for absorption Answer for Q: 1.78 angstrom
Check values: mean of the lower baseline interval 5.7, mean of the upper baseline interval 5.46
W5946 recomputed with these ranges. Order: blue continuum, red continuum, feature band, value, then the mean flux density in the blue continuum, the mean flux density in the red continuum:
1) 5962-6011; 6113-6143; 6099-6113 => -0.7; 5.53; 5.38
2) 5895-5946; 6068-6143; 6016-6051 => 0.5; 5.59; 5.43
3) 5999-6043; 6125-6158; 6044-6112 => -1.3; 5.41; 5.36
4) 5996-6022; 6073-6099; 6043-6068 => -0.3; 5.55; 5.44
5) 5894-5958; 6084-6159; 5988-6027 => -0.6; 5.51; 5.42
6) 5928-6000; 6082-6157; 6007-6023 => -0.3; 5.46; 5.41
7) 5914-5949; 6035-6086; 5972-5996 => 0.3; 5.56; 5.43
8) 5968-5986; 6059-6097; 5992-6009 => -0.9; 5.41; 5.36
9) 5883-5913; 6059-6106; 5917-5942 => -0.2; 5.55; 5.41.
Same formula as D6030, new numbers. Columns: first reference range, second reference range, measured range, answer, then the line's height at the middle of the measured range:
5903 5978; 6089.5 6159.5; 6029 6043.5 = 0.6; 5.49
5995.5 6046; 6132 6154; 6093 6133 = -1.6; 5.34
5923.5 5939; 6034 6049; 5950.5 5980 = 1.2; 5.66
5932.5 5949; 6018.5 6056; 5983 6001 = -0.5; 5.38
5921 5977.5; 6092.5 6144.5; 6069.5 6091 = 0.5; 5.49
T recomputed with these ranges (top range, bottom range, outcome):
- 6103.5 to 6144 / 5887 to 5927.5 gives 1.05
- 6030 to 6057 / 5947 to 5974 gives 1.03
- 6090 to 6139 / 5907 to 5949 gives 1.04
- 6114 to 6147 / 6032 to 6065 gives 1.02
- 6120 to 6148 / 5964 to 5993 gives 1.06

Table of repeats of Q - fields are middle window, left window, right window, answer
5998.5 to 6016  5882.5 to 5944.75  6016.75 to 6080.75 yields -0.2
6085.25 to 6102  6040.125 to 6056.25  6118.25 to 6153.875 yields -0.1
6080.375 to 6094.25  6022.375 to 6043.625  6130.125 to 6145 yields 0.3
